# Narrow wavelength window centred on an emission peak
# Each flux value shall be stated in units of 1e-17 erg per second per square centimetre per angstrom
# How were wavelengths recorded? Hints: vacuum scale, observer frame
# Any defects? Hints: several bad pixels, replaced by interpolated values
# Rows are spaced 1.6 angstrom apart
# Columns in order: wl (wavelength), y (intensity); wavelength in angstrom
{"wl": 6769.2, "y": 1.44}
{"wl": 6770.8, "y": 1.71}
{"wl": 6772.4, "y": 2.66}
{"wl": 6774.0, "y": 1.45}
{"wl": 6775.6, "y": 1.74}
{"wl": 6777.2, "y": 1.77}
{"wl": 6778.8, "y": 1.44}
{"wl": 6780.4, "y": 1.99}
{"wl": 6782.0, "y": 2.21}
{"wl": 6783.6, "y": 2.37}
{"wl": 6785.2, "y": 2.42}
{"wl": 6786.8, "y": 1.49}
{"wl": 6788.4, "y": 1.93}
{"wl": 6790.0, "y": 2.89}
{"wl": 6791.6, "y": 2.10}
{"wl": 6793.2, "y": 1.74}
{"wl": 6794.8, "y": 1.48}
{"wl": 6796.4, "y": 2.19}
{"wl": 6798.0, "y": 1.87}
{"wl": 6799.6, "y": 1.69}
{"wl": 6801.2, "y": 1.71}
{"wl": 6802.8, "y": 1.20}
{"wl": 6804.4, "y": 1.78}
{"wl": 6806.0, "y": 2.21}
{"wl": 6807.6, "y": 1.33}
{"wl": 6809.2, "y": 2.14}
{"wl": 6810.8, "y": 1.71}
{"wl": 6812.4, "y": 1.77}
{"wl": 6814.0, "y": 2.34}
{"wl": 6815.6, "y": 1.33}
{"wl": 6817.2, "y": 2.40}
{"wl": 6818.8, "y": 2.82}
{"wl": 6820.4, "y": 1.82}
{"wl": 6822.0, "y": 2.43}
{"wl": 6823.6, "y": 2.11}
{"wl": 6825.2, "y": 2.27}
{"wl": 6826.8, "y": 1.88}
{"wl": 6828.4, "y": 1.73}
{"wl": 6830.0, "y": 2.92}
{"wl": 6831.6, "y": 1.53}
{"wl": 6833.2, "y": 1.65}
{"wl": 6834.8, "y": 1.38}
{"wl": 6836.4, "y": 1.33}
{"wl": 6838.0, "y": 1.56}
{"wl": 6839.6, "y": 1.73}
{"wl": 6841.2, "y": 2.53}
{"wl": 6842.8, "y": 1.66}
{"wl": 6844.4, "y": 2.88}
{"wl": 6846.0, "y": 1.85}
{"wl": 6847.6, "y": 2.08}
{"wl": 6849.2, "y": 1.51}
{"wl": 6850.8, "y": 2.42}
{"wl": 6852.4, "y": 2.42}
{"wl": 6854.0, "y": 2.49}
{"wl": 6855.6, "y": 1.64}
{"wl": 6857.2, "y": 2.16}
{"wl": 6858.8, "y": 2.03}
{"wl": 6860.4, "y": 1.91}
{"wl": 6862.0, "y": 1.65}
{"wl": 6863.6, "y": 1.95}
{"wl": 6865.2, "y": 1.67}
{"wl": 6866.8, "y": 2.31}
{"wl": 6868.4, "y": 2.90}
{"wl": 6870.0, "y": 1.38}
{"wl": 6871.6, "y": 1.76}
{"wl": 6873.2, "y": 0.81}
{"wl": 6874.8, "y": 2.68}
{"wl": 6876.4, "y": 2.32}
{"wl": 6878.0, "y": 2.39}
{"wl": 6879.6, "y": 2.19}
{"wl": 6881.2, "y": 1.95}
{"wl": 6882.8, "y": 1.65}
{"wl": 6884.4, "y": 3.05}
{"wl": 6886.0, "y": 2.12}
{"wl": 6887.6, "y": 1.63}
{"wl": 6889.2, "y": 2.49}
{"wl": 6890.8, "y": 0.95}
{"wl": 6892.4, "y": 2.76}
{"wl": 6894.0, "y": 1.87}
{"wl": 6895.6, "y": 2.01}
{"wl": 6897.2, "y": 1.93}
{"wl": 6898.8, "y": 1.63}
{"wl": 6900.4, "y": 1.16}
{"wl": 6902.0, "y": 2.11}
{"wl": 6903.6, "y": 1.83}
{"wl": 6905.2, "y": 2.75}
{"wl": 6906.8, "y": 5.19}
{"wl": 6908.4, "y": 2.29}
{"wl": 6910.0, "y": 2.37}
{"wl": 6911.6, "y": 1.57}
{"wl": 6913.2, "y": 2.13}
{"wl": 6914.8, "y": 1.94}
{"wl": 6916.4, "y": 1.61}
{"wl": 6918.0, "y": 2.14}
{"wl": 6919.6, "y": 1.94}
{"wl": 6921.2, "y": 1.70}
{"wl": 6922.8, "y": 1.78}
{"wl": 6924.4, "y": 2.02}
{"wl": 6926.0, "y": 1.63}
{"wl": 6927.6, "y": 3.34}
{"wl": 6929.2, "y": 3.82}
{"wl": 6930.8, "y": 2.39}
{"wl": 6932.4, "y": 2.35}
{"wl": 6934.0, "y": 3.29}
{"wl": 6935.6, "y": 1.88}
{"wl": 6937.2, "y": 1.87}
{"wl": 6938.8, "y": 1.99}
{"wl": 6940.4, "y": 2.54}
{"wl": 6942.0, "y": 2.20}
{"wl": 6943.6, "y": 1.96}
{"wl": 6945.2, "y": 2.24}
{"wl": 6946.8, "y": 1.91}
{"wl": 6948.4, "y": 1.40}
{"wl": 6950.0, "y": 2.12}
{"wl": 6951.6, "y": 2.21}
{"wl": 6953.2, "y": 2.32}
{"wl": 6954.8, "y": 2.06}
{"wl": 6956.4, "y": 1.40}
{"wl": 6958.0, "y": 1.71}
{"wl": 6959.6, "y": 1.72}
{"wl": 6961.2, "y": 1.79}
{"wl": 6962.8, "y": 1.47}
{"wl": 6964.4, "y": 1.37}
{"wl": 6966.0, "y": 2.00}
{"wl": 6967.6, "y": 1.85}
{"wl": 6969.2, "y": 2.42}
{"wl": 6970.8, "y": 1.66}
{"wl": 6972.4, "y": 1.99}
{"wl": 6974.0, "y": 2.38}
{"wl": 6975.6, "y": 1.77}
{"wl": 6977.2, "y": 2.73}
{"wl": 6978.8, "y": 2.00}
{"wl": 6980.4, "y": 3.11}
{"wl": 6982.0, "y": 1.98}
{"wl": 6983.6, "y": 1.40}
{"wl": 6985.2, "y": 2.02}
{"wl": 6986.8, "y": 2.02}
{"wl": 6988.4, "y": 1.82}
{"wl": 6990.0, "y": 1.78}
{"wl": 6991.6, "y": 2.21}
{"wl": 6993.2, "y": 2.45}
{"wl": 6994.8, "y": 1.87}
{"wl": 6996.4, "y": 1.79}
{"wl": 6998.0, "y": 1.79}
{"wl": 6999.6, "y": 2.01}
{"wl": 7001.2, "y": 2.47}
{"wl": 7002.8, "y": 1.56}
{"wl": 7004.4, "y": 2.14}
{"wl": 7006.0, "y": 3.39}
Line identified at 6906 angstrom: Halpha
